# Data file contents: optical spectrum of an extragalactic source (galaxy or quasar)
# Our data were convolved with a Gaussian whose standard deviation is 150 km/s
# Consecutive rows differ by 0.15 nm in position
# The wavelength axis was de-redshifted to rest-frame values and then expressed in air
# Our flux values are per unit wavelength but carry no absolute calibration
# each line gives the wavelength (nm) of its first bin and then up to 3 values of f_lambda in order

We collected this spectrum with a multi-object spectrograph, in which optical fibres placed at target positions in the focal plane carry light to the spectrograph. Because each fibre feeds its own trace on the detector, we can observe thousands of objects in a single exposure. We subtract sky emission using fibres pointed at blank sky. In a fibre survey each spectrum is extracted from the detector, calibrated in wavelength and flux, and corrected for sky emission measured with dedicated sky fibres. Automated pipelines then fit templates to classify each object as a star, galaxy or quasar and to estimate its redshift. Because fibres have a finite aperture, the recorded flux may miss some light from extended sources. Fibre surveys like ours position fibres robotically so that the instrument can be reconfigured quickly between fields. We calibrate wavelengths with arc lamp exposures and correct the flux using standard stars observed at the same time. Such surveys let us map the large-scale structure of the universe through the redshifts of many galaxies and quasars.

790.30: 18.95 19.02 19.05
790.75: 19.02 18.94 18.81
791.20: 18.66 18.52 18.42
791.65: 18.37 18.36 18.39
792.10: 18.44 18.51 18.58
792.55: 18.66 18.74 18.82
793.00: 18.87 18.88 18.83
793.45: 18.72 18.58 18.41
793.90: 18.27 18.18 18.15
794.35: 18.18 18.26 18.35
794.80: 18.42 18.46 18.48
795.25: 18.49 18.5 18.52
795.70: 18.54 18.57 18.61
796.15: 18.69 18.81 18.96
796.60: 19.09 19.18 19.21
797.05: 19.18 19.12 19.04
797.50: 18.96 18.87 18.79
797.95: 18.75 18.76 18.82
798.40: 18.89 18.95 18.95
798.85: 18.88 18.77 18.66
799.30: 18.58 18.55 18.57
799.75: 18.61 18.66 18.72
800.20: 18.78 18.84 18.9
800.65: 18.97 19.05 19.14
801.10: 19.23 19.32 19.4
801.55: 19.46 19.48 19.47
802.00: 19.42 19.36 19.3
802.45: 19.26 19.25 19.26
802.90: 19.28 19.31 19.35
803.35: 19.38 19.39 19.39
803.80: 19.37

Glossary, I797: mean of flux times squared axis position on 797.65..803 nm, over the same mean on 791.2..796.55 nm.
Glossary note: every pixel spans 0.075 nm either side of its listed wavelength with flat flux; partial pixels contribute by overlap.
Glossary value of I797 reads 1.04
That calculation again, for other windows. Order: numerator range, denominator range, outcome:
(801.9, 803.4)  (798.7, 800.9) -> 1.04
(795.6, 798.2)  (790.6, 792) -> 1.03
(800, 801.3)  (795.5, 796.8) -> 1.02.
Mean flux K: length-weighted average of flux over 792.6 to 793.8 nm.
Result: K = 18.7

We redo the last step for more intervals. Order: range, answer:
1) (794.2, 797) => 18.6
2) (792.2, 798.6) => 18.7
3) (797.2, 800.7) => 18.8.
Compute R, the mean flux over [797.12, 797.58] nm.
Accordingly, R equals 19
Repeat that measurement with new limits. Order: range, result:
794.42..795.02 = 18.4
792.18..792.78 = 18.6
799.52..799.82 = 18.6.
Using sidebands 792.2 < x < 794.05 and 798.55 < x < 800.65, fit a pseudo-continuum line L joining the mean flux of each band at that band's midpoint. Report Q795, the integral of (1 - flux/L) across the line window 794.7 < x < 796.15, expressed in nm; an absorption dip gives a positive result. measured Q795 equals 0.01 nm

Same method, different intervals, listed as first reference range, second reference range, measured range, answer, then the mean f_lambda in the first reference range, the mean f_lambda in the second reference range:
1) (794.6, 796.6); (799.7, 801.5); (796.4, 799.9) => -0.02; 18.6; 19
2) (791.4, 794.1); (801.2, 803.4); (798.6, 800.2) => 0.03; 18.6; 19.4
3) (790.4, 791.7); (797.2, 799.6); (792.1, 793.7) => 0.01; 18.8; 18.8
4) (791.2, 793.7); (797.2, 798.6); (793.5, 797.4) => 0.03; 18.6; 18.9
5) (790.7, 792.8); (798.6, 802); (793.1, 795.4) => 0.03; 18.6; 19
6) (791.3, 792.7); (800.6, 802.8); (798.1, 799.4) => 0.02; 18.5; 19.3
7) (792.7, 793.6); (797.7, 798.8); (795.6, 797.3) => -0.01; 18.8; 18.8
